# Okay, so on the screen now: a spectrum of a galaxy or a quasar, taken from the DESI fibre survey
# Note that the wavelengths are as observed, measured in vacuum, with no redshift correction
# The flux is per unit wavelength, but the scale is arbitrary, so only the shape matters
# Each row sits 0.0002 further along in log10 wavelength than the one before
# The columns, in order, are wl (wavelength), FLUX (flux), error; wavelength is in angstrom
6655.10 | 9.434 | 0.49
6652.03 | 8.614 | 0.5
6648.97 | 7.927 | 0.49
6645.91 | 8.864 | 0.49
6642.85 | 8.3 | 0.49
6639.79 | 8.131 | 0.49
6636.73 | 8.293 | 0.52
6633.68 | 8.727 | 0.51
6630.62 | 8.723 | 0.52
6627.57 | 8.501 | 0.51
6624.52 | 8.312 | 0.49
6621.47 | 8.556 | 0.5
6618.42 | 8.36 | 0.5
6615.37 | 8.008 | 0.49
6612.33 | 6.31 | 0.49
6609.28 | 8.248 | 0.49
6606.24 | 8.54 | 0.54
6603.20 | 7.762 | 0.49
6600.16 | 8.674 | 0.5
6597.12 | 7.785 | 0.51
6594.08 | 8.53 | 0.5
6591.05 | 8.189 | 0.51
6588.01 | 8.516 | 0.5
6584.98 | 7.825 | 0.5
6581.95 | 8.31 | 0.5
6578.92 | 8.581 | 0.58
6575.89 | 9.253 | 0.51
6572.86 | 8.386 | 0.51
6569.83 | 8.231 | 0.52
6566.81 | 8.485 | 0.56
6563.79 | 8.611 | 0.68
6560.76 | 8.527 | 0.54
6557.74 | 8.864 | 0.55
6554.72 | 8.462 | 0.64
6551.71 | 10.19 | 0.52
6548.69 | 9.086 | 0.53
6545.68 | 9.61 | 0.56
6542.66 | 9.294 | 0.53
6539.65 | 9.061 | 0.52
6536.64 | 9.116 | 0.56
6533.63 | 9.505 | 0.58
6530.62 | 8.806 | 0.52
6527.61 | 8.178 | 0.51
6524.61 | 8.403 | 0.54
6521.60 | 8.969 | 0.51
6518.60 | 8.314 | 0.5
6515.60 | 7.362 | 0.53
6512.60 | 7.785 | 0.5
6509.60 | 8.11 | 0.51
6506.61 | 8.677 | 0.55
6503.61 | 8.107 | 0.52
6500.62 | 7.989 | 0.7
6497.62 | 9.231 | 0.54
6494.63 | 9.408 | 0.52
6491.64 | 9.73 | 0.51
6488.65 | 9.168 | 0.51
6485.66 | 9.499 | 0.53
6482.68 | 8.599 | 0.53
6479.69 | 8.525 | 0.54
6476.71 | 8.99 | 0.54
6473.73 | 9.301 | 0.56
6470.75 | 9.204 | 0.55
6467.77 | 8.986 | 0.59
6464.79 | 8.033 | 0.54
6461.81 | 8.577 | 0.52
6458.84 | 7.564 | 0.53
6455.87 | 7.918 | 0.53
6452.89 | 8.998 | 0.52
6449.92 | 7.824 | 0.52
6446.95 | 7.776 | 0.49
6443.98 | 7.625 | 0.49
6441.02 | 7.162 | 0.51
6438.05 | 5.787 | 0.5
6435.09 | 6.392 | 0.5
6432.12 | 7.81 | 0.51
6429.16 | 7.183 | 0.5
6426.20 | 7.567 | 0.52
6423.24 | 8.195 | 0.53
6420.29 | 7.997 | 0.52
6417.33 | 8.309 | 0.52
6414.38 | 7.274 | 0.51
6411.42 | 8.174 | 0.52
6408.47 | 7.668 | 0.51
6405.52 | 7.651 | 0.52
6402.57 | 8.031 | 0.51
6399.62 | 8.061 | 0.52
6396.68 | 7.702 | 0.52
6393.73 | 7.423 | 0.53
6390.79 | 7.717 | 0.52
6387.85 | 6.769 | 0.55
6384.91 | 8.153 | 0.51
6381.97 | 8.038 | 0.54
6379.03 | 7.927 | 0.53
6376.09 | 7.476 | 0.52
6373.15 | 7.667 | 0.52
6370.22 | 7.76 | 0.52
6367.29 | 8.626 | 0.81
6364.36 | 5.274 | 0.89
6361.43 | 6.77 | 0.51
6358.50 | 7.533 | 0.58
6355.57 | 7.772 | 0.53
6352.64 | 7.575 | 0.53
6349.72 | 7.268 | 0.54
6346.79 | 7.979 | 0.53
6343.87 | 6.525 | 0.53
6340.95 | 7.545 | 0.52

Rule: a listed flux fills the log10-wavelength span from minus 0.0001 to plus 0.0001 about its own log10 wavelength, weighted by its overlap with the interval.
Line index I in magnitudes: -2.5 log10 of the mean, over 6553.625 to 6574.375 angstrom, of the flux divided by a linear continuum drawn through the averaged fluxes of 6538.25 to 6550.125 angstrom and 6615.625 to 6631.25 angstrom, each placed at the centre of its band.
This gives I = 0.068 mag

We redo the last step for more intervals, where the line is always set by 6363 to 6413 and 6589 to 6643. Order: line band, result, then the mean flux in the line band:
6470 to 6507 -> -0.14 mag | 8.96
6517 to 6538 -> -0.10 mag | 8.75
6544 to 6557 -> -0.16 mag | 9.31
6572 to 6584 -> -0.06 mag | 8.61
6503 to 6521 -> -0.02 mag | 8.1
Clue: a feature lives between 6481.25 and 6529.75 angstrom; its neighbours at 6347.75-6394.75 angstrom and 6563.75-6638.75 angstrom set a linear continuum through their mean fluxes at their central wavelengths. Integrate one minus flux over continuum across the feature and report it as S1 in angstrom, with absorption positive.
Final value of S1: -3.9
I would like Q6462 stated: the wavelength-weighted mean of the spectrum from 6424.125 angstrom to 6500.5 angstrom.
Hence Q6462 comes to 8.27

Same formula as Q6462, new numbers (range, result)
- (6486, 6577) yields 8.77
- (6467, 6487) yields 9.01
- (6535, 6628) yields 8.52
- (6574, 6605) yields 8.34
